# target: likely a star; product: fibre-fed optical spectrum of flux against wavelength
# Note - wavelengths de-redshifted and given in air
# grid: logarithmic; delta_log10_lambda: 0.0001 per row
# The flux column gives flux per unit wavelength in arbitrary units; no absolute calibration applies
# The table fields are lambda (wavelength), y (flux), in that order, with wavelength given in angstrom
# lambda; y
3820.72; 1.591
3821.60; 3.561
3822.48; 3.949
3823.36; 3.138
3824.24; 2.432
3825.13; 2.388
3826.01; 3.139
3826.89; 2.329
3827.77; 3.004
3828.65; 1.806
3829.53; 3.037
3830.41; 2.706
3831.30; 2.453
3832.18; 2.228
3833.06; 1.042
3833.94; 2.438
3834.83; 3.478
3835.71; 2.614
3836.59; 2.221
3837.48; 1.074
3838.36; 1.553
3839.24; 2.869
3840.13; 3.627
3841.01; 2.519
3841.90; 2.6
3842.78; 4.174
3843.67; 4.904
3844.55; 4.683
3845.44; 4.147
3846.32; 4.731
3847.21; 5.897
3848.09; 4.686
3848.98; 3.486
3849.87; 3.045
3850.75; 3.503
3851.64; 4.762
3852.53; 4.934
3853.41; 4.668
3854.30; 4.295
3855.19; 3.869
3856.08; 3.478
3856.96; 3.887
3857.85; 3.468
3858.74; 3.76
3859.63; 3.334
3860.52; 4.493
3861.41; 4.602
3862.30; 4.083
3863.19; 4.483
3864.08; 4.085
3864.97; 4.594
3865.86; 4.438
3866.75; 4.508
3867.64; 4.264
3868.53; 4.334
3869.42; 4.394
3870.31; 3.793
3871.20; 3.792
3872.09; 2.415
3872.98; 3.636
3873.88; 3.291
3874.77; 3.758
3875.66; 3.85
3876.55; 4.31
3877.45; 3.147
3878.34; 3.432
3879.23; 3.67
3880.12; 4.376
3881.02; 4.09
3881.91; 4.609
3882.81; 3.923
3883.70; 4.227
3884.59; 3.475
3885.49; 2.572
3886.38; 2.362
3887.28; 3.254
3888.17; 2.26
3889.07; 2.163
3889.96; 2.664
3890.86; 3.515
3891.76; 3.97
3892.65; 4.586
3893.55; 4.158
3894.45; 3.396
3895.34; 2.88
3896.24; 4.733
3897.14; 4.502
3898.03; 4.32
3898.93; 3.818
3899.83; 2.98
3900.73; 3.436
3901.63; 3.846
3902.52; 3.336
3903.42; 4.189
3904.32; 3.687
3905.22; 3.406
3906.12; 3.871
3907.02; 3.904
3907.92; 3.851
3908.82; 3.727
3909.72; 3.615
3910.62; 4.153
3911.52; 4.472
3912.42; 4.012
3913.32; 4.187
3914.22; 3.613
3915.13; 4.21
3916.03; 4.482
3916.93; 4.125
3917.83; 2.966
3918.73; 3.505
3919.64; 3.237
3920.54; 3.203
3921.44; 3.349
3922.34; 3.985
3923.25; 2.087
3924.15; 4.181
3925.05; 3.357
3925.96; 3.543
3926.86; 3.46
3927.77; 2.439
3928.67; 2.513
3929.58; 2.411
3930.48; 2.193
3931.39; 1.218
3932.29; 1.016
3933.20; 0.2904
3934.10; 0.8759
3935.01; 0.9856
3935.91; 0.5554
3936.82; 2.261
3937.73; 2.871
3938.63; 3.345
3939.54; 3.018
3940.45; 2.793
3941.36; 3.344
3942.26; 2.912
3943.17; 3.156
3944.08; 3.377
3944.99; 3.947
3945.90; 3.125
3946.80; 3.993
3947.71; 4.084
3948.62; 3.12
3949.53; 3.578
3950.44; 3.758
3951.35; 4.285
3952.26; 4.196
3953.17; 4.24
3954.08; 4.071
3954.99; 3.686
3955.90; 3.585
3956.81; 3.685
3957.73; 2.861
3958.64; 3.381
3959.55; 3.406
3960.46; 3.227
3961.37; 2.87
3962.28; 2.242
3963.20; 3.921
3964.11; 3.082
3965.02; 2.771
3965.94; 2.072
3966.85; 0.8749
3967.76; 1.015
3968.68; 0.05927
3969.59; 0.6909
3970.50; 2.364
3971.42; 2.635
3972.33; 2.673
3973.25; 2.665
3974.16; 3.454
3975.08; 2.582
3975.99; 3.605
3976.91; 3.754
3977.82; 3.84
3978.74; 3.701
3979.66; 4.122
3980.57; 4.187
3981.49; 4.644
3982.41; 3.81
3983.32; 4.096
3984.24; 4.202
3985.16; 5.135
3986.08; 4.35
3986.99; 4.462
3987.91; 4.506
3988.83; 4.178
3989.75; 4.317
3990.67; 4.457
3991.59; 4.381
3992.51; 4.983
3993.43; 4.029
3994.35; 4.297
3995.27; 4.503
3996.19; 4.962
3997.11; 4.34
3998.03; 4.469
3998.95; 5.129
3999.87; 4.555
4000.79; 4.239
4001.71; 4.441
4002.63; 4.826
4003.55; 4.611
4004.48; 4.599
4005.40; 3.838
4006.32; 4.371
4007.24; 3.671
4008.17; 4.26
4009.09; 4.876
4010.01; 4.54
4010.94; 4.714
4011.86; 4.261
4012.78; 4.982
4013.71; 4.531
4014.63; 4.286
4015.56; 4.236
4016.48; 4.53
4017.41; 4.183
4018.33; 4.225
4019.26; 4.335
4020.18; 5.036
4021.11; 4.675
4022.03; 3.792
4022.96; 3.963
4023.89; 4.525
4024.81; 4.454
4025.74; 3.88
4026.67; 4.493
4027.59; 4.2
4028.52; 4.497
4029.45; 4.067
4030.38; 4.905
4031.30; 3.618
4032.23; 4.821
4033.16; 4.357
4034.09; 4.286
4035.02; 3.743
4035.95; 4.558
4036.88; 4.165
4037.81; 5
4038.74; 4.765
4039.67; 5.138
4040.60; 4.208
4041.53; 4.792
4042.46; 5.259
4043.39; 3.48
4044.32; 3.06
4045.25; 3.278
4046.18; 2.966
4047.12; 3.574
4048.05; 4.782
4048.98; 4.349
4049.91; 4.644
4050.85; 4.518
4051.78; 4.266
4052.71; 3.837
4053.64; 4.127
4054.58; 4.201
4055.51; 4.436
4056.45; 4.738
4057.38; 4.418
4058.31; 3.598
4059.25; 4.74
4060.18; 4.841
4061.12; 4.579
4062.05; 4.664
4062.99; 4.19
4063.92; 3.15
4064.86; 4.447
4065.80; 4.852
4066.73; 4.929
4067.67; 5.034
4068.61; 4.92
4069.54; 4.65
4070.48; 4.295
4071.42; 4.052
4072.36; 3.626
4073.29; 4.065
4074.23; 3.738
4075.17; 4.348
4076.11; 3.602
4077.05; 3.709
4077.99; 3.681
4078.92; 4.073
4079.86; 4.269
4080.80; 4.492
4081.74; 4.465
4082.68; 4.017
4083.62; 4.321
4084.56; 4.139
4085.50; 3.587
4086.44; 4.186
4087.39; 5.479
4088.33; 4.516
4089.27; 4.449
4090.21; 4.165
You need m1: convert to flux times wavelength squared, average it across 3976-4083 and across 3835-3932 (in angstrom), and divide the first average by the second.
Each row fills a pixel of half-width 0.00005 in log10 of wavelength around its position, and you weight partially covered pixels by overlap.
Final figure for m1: 1.27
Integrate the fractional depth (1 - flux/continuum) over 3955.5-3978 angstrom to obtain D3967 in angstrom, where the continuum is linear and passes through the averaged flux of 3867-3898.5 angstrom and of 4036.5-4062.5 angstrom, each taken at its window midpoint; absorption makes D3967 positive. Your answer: 7.4 angstrom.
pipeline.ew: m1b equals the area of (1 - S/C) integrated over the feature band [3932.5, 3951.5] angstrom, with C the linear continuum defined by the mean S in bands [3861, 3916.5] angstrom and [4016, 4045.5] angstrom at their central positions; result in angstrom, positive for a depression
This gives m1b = 5.7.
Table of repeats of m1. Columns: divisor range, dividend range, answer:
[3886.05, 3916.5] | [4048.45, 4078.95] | 1.26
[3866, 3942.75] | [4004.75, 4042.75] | 1.40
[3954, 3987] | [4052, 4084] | 1.42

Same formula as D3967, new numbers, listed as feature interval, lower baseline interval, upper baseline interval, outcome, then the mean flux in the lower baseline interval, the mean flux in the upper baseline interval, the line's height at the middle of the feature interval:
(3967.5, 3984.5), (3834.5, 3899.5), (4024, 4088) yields 4.14 angstrom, 3.75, 4.28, 4.05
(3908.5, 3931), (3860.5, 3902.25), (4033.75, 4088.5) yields 2.32 angstrom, 3.77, 4.27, 3.87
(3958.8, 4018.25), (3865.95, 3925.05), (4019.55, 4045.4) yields 4.80 angstrom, 3.7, 4.34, 4.13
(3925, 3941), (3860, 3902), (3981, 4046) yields 7.42 angstrom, 3.77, 4.38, 4.01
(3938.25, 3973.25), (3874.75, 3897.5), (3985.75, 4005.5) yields 9.44 angstrom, 3.6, 4.49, 4.17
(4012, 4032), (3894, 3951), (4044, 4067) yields -1.97 angstrom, 3.25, 4.21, 3.97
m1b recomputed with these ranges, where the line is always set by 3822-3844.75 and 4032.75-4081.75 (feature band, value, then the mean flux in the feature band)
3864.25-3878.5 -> -4.1 angstrom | 3.89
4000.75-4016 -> -1.9 angstrom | 4.43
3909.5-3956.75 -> 3.5 angstrom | 3.18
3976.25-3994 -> -2.3 angstrom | 4.26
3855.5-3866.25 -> -4.0 angstrom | 4.05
